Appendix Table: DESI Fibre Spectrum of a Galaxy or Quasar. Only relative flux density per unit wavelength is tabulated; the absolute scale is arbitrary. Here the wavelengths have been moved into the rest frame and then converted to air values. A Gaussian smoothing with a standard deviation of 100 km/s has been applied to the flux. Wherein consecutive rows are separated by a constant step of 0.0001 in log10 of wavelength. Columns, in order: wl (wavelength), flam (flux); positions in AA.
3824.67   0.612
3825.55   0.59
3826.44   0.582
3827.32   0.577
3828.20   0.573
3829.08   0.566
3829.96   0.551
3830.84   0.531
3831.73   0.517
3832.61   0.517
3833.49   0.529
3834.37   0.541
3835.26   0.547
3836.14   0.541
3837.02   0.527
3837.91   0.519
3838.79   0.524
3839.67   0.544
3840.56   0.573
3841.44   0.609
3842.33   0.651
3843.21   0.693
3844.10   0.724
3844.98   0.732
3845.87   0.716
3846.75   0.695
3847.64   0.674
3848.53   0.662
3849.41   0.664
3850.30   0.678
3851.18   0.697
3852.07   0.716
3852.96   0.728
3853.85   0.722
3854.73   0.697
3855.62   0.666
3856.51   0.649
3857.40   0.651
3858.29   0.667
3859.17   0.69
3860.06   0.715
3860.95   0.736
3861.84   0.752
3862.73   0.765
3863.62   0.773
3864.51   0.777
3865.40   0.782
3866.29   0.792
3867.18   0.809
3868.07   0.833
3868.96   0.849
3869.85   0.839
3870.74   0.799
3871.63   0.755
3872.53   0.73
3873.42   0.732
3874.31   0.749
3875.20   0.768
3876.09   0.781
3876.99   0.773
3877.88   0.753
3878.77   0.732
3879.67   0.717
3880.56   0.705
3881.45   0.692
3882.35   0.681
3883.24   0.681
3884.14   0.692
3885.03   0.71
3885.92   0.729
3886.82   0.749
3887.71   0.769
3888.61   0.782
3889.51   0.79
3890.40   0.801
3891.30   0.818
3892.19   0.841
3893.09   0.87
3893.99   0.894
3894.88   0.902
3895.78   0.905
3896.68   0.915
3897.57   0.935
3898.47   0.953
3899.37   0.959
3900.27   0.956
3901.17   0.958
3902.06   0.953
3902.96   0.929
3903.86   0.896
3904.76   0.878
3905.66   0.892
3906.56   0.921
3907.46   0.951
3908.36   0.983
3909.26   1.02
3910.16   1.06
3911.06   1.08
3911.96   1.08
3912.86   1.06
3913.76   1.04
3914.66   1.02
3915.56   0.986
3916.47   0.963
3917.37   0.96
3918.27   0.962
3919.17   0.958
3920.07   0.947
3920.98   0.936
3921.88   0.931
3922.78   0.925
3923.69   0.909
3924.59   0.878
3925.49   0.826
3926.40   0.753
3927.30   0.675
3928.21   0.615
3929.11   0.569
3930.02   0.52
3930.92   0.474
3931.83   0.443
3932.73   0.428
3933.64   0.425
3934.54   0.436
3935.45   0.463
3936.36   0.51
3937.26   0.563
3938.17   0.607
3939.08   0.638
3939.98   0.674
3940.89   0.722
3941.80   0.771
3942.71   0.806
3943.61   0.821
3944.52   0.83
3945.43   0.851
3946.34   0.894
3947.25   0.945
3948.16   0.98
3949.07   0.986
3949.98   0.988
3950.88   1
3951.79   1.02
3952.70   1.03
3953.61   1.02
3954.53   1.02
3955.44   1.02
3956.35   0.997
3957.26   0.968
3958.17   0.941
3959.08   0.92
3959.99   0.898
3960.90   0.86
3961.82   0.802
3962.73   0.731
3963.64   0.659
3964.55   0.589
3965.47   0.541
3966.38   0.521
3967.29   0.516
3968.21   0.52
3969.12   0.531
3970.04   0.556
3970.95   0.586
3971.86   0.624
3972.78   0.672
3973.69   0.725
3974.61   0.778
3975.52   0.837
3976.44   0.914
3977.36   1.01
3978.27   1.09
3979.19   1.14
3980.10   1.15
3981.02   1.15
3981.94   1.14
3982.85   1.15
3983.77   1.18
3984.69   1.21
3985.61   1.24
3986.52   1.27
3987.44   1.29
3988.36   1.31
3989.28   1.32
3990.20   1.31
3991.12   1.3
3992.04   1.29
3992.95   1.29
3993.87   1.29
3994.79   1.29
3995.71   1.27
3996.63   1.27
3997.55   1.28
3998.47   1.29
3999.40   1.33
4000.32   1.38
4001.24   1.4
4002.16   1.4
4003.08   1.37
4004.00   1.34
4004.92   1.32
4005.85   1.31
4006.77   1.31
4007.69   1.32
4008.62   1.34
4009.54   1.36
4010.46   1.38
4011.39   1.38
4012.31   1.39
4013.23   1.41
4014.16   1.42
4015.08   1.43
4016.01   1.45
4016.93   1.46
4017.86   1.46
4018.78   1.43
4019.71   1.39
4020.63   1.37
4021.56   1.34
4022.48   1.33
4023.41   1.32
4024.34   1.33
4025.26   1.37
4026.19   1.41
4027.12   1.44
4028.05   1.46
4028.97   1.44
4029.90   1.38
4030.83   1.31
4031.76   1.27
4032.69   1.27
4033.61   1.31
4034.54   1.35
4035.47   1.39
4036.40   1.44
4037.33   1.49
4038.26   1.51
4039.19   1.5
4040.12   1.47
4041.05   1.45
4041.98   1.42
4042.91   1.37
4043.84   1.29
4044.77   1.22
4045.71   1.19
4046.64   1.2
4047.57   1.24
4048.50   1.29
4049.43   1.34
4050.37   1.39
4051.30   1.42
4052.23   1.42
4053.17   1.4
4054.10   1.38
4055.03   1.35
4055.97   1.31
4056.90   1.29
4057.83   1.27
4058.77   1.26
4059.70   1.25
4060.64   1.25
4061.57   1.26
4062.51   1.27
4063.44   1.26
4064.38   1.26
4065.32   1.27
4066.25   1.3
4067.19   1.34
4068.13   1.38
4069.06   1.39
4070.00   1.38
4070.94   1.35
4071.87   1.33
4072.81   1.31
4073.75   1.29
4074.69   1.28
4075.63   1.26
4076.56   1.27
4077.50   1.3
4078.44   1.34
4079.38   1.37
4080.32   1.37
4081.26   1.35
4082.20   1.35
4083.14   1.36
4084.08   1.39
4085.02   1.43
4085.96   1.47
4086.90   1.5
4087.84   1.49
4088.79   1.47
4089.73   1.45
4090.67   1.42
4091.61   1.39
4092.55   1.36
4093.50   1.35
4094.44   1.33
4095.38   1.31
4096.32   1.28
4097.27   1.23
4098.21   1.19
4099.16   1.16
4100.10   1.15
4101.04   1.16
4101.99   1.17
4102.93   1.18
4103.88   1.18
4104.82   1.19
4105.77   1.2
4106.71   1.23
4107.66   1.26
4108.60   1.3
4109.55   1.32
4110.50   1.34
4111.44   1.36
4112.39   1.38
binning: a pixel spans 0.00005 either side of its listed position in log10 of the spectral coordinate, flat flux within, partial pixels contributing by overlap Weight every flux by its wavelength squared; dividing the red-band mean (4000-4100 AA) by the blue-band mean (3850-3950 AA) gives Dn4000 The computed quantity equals 1.8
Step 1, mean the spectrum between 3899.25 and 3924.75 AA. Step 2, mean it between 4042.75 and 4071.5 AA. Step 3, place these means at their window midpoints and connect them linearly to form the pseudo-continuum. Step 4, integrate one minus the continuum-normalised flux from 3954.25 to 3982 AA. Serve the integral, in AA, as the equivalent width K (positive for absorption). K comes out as 7.2 AA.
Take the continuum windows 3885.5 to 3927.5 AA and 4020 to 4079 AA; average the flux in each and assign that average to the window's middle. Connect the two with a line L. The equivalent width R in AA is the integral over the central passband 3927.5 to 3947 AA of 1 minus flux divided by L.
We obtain 7.4 AA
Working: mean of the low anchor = 0.914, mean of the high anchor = 1.34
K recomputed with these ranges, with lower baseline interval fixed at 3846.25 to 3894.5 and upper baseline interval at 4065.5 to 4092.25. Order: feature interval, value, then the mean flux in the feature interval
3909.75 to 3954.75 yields 5.22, 0.819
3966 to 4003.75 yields 0.45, 1.08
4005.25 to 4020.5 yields -2.84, 1.39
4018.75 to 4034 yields -1.90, 1.36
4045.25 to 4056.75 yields -0.37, 1.33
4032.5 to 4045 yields -1.50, 1.4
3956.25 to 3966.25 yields 2.18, 0.794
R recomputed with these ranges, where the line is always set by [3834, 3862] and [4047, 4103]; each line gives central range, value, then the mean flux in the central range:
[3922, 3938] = 4.9 AA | 0.619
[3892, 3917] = -4.2 AA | 0.958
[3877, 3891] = 0.5 AA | 0.734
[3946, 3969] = 2.9 AA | 0.85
